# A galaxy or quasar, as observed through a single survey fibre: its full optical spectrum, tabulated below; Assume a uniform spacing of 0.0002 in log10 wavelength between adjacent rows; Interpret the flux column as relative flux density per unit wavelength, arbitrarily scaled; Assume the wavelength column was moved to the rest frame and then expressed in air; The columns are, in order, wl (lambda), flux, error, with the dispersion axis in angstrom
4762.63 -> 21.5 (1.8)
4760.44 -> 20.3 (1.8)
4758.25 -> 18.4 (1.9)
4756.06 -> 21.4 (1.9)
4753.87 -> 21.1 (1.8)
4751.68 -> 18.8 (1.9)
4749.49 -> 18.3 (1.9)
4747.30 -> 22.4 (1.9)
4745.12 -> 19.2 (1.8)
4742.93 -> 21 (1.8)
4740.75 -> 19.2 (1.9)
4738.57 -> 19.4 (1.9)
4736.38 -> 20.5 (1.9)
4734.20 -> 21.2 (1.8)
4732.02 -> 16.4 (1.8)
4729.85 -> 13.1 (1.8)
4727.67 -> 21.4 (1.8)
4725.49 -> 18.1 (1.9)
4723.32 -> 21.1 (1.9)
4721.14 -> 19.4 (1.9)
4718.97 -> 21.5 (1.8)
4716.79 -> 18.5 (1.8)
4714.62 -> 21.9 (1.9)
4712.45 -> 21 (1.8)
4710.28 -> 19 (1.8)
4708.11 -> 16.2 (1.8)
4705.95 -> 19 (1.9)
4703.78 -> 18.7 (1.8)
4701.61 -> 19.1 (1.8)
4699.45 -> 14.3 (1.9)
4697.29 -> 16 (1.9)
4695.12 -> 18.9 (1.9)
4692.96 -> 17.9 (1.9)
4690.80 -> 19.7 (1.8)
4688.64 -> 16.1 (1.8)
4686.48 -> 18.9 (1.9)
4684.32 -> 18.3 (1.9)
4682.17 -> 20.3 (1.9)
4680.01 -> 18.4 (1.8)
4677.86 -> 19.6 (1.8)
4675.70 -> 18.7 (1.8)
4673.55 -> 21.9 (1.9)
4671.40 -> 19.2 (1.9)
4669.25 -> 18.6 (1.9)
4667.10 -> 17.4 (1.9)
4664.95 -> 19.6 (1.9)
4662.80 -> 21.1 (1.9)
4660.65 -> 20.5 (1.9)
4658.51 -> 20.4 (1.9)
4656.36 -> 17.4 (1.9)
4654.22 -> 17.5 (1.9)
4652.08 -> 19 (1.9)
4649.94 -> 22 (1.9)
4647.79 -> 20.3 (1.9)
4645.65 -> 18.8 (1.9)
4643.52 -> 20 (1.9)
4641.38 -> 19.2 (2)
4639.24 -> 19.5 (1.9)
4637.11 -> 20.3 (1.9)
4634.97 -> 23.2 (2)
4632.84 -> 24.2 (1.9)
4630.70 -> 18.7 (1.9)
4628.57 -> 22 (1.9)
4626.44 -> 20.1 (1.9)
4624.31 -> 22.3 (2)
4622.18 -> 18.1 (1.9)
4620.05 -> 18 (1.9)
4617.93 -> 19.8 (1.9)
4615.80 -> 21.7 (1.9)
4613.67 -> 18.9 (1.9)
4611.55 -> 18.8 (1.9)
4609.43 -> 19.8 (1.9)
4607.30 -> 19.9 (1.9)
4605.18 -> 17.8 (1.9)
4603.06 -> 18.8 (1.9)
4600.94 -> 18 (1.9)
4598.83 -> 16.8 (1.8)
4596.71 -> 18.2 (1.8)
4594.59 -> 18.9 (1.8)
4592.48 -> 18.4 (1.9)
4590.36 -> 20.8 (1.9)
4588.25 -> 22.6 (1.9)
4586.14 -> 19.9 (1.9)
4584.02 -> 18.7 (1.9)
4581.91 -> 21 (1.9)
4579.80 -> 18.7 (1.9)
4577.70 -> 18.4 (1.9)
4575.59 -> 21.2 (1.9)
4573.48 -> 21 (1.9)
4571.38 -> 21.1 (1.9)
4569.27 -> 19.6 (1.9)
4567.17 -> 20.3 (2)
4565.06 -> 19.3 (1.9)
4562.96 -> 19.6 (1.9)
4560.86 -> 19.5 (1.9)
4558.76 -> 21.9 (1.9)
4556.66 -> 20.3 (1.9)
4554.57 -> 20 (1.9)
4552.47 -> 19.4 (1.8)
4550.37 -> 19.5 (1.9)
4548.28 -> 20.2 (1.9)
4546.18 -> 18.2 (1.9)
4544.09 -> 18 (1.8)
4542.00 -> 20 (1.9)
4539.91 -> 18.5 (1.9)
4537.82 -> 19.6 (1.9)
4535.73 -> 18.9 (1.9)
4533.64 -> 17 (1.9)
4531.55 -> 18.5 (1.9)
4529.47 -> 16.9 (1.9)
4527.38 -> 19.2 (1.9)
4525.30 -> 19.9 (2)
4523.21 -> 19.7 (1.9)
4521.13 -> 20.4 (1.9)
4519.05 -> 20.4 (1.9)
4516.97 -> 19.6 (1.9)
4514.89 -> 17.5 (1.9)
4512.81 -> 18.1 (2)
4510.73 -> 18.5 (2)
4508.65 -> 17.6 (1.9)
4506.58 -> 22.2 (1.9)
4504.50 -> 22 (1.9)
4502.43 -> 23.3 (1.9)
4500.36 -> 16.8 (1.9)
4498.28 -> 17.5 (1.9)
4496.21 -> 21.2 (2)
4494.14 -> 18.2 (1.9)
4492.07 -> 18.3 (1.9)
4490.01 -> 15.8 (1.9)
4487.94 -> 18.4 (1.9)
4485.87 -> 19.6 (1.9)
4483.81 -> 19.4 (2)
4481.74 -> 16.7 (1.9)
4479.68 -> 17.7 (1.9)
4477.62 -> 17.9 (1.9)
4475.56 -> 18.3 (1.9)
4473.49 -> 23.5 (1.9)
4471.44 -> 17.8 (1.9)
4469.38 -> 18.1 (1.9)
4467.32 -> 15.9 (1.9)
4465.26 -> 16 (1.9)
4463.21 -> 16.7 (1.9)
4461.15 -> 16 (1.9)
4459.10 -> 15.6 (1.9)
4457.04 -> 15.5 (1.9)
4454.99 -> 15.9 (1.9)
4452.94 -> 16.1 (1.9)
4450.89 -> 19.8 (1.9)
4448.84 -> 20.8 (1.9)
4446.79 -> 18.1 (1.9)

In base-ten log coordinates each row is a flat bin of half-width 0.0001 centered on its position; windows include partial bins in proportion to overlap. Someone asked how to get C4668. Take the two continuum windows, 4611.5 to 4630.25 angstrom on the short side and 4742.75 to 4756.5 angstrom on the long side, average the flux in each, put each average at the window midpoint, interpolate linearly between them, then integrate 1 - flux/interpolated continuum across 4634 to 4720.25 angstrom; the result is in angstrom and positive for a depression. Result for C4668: 3.8 angstrom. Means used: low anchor 20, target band 19.2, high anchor 20.2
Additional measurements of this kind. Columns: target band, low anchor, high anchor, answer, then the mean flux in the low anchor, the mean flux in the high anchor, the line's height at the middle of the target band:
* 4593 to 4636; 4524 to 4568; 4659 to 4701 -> -1.57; 19.3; 18.7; 19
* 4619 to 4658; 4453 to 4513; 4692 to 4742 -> -3.04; 18.2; 18.8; 18.6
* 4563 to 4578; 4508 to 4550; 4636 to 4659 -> -0.87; 18.9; 19.5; 19.1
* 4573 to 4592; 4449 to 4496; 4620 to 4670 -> -1.01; 17.7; 20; 19.2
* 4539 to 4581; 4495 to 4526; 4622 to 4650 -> 0.60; 19.6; 20.6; 20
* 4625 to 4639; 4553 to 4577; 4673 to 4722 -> -1.28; 20.3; 18.8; 19.5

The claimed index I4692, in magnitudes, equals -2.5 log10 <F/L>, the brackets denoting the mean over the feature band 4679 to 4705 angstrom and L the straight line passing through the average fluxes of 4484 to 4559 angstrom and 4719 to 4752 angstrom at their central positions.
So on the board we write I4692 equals 0.075 mag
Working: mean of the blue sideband 19.2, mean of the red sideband 19.4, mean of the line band 18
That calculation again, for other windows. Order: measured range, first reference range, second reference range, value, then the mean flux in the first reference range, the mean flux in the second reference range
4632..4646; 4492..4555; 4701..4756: -0.079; 19.2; 19.5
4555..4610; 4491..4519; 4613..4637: 0.029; 19.3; 20.6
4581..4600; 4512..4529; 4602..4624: -0.010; 19.3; 19.3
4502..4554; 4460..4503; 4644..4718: -0.053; 18.2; 19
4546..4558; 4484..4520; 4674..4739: -0.040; 19.1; 18.8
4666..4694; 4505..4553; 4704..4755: 0.029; 19.1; 19.5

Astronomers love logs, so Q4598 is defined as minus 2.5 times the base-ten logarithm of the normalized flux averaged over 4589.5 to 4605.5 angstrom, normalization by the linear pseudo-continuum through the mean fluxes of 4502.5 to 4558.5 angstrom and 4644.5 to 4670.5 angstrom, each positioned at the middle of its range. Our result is 0.05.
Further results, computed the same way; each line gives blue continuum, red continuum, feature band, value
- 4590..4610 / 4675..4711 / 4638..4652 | -0.08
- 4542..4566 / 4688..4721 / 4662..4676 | -0.04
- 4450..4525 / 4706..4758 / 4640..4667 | -0.02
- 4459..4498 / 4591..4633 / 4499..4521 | -0.07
